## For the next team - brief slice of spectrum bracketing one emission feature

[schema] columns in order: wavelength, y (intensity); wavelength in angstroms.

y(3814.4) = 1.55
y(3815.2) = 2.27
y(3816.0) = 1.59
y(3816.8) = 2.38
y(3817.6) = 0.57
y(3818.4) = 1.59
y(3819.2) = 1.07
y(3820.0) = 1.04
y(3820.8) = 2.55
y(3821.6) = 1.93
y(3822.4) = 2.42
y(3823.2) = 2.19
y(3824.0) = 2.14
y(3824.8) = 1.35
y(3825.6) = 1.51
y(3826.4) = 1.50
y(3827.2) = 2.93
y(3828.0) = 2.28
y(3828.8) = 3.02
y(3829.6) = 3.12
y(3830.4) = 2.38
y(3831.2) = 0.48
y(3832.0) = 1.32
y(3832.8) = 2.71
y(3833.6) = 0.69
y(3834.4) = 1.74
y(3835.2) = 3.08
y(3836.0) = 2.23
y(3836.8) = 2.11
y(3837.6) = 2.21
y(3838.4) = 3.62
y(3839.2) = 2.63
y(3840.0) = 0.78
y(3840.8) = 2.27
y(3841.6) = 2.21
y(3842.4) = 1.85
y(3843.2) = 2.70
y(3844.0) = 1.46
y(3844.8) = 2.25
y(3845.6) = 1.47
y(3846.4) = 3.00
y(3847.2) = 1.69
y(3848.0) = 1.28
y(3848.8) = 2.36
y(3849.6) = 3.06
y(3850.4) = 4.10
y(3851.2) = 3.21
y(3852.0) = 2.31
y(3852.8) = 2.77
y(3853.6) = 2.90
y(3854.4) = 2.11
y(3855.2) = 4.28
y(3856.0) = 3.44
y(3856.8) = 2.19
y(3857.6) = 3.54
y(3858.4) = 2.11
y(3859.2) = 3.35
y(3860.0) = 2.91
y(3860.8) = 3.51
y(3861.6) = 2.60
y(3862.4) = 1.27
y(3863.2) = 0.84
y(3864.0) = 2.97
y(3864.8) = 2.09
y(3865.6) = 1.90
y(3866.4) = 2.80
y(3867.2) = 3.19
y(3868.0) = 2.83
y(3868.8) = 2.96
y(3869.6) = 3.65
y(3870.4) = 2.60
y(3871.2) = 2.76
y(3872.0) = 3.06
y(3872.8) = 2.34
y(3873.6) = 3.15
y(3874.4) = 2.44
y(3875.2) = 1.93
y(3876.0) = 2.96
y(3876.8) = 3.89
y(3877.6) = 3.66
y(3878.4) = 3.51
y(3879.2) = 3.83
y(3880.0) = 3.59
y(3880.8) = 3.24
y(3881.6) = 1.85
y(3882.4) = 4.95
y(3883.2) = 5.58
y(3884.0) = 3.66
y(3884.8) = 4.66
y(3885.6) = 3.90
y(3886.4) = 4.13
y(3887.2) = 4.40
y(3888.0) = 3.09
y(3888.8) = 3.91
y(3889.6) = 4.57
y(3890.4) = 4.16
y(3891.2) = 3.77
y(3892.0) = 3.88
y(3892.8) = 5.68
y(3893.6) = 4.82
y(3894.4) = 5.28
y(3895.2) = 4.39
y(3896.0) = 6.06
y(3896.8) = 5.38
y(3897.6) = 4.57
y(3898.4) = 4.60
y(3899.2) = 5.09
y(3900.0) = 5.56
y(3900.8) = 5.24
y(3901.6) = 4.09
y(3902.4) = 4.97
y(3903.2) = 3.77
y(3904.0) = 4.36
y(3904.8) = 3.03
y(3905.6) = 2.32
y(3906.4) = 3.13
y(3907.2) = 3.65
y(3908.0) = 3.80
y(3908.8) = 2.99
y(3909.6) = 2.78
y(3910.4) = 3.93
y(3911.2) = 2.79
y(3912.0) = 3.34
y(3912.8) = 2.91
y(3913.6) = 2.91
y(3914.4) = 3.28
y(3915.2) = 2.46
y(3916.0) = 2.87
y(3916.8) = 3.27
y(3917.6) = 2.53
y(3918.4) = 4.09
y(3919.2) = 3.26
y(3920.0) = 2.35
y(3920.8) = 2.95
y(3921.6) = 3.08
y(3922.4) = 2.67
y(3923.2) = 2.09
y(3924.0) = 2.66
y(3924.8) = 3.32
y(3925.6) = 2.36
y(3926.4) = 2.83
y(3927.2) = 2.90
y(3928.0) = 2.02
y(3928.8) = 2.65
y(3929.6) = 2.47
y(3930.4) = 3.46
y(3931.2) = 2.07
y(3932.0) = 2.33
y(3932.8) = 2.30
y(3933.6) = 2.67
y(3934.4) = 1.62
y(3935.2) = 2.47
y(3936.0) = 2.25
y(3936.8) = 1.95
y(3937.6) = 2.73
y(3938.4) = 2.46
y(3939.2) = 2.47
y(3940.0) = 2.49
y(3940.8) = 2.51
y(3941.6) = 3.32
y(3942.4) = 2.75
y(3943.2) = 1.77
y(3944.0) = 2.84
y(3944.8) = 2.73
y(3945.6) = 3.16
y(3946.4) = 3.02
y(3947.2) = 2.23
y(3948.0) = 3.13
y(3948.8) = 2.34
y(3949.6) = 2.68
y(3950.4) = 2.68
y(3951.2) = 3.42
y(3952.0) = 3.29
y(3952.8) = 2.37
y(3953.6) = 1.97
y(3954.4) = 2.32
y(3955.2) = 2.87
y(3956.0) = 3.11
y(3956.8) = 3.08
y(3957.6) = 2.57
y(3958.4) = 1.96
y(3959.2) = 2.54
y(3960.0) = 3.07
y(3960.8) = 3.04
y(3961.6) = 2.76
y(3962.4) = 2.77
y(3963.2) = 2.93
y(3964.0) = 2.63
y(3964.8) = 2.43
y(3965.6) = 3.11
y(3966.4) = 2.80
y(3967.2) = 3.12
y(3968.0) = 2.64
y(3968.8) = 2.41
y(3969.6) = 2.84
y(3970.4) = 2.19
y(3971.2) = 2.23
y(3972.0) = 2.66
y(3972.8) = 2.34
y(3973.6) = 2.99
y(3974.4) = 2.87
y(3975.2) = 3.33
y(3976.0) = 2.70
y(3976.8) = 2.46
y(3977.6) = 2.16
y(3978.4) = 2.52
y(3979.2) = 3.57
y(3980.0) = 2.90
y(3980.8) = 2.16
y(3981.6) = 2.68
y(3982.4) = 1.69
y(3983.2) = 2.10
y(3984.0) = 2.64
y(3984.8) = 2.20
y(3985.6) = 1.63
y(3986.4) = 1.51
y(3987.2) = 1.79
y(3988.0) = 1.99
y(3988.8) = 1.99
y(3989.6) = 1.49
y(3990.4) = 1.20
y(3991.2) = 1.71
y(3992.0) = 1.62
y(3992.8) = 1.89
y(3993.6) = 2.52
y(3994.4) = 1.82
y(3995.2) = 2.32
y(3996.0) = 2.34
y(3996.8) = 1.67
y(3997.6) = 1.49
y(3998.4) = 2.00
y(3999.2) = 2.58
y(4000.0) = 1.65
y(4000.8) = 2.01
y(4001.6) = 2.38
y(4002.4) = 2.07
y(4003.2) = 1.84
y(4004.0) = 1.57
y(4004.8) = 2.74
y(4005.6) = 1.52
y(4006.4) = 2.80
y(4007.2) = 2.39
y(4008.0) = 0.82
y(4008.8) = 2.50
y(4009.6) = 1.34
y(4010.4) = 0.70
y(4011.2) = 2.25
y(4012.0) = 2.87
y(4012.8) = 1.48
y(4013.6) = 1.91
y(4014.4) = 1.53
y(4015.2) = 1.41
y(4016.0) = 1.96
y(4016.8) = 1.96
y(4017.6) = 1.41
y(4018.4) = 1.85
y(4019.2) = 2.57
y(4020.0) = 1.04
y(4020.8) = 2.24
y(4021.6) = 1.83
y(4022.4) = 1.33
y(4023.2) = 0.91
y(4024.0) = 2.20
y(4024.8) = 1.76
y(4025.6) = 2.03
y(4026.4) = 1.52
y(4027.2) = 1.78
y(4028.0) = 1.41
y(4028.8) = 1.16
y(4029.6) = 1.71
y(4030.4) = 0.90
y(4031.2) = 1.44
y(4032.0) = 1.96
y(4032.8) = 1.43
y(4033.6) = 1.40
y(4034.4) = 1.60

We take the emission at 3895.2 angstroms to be Ly-alpha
